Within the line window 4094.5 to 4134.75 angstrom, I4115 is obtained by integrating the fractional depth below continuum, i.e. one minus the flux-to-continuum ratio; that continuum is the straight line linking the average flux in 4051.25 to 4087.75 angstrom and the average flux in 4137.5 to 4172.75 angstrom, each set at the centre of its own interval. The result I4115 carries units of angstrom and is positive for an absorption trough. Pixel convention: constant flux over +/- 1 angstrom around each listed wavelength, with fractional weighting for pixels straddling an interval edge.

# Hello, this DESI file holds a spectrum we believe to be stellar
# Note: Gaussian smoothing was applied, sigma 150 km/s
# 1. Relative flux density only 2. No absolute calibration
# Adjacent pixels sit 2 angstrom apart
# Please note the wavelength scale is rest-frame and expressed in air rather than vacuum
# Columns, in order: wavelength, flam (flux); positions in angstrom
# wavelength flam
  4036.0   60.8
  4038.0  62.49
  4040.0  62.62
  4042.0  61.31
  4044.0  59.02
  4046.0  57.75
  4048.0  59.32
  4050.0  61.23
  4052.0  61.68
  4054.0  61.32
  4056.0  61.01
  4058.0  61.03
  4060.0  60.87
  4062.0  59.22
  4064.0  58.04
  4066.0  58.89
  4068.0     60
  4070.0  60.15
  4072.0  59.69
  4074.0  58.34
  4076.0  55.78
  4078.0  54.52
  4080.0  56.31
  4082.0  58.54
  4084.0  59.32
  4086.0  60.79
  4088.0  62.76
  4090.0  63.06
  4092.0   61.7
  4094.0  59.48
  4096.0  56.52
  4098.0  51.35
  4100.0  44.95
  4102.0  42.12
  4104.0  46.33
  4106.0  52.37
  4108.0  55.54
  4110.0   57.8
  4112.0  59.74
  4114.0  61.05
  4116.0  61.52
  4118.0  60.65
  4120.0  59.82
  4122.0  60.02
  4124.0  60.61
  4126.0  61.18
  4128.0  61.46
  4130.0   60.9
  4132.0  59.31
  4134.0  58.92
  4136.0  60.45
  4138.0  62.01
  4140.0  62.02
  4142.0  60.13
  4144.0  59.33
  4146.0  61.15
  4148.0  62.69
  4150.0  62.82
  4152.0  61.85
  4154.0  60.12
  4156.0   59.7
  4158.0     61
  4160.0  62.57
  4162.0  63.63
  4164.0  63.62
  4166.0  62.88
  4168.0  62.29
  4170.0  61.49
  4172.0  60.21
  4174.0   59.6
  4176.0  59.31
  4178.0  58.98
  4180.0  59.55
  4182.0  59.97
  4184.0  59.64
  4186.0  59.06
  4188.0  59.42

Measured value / 2.6 angstrom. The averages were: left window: 59.3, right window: 61.6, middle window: 56.6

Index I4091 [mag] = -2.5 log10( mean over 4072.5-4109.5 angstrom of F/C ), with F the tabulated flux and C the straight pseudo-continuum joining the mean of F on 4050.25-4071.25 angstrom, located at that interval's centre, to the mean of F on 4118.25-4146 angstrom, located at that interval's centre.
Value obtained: 0.09 mag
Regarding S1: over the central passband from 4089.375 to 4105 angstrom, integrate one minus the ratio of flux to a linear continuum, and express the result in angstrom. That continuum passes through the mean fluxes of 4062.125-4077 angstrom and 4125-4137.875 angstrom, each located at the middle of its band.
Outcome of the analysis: 1.7 angstrom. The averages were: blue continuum 58.7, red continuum 60.5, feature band 53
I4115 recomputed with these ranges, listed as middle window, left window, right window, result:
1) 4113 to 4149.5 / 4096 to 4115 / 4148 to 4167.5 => -2.28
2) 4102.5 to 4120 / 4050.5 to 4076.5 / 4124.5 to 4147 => 1.08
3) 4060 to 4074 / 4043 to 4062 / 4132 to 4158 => 0.24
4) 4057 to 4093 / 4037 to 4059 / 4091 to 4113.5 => -1.39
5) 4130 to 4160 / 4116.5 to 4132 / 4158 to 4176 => 0.15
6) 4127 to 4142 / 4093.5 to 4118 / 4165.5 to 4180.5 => -1.00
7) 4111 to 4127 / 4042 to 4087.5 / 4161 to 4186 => -0.13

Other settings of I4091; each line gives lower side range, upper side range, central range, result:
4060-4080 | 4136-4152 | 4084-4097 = -0.026 mag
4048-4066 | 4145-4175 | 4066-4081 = 0.049 mag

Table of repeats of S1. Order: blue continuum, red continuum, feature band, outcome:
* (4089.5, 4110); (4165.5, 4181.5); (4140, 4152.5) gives -0.77 angstrom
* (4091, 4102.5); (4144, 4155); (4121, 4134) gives -0.55 angstrom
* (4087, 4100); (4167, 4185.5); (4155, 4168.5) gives -0.57 angstrom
